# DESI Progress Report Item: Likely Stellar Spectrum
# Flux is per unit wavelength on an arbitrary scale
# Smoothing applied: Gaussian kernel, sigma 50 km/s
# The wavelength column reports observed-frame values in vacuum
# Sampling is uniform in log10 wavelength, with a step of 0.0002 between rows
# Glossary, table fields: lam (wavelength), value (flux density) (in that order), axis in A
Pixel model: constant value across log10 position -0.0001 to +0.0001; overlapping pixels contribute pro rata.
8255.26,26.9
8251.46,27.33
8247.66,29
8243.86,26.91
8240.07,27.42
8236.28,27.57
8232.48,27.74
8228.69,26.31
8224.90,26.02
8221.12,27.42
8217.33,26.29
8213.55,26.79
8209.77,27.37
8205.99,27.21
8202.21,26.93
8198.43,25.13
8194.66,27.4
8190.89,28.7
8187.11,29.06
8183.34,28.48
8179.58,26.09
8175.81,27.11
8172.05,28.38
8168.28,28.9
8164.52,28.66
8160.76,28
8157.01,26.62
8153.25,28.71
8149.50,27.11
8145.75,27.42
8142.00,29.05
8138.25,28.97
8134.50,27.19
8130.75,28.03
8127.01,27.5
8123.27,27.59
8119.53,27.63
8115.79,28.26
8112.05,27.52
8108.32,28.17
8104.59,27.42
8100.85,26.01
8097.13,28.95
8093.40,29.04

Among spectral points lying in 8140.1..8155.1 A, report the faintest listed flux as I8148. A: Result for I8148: 27.11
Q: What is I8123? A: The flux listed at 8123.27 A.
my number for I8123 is 27.59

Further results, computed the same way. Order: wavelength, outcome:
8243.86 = 26.91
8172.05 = 28.38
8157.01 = 26.62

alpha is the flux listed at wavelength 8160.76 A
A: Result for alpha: 28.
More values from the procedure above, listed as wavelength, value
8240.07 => 27.42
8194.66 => 27.4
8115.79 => 28.26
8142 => 29.05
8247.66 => 29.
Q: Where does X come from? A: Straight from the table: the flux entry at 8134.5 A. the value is 27.19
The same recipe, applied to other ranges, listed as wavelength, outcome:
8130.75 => 28.03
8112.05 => 27.52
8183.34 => 28.48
